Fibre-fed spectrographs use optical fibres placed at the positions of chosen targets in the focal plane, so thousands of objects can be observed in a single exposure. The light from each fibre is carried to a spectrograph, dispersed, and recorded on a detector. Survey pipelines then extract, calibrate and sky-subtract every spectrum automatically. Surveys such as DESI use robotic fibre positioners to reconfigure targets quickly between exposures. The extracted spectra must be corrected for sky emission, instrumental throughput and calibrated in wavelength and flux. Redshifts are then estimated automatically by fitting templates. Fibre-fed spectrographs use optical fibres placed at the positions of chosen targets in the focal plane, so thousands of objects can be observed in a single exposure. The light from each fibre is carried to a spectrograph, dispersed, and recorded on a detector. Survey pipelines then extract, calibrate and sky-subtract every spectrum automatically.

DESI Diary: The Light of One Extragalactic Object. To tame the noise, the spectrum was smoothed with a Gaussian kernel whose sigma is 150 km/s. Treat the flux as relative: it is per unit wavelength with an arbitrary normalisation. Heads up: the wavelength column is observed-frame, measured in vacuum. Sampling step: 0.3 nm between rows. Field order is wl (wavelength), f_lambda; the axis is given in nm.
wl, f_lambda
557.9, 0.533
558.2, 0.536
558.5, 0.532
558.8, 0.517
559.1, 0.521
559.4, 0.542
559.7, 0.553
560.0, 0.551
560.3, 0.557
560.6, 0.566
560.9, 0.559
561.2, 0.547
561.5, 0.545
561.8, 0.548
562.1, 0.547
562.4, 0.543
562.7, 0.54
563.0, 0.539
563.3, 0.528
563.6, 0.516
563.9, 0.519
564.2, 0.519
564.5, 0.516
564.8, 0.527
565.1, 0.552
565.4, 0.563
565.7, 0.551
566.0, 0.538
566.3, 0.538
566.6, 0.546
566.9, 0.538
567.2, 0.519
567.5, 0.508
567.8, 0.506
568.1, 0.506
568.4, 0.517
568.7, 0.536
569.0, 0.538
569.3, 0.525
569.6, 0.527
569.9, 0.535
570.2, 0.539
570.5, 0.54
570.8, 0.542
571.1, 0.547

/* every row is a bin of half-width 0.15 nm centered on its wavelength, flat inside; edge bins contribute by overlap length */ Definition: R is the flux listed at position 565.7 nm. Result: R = 0.551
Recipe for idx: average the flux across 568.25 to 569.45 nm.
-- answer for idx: 0.529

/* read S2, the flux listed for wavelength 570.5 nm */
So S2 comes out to 0.54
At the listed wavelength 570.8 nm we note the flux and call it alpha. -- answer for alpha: 0.542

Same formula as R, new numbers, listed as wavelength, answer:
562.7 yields 0.54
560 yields 0.551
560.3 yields 0.557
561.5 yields 0.545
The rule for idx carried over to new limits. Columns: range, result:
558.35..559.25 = 0.523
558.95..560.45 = 0.545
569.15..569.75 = 0.526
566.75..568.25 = 0.515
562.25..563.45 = 0.537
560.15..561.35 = 0.557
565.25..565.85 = 0.557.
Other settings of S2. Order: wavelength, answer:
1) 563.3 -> 0.528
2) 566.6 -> 0.546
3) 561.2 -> 0.547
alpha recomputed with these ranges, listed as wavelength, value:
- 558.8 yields 0.517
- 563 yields 0.539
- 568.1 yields 0.506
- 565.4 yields 0.563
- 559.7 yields 0.553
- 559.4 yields 0.542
